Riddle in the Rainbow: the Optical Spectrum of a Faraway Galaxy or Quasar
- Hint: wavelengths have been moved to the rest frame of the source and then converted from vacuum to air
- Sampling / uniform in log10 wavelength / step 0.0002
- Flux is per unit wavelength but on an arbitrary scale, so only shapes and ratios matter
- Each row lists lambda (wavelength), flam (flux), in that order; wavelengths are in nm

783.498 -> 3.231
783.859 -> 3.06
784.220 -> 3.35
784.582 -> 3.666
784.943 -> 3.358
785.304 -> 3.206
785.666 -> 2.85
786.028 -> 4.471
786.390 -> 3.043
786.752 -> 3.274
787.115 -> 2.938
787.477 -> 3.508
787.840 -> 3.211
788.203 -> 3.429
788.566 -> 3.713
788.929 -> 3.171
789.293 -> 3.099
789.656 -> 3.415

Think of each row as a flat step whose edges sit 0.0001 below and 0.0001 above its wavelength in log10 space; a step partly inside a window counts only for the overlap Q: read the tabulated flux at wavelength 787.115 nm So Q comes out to 2.938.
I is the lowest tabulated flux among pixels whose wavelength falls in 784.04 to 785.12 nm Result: 3.35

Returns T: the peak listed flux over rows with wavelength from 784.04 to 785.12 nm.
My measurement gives 3.666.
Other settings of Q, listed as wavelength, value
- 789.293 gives 3.099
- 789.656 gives 3.415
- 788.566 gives 3.713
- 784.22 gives 3.35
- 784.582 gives 3.666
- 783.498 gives 3.231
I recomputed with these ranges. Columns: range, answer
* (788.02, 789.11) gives 3.171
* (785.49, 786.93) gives 2.85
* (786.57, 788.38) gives 2.938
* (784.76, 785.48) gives 3.206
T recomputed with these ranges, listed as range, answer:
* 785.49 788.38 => 4.471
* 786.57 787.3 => 3.274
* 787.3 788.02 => 3.508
